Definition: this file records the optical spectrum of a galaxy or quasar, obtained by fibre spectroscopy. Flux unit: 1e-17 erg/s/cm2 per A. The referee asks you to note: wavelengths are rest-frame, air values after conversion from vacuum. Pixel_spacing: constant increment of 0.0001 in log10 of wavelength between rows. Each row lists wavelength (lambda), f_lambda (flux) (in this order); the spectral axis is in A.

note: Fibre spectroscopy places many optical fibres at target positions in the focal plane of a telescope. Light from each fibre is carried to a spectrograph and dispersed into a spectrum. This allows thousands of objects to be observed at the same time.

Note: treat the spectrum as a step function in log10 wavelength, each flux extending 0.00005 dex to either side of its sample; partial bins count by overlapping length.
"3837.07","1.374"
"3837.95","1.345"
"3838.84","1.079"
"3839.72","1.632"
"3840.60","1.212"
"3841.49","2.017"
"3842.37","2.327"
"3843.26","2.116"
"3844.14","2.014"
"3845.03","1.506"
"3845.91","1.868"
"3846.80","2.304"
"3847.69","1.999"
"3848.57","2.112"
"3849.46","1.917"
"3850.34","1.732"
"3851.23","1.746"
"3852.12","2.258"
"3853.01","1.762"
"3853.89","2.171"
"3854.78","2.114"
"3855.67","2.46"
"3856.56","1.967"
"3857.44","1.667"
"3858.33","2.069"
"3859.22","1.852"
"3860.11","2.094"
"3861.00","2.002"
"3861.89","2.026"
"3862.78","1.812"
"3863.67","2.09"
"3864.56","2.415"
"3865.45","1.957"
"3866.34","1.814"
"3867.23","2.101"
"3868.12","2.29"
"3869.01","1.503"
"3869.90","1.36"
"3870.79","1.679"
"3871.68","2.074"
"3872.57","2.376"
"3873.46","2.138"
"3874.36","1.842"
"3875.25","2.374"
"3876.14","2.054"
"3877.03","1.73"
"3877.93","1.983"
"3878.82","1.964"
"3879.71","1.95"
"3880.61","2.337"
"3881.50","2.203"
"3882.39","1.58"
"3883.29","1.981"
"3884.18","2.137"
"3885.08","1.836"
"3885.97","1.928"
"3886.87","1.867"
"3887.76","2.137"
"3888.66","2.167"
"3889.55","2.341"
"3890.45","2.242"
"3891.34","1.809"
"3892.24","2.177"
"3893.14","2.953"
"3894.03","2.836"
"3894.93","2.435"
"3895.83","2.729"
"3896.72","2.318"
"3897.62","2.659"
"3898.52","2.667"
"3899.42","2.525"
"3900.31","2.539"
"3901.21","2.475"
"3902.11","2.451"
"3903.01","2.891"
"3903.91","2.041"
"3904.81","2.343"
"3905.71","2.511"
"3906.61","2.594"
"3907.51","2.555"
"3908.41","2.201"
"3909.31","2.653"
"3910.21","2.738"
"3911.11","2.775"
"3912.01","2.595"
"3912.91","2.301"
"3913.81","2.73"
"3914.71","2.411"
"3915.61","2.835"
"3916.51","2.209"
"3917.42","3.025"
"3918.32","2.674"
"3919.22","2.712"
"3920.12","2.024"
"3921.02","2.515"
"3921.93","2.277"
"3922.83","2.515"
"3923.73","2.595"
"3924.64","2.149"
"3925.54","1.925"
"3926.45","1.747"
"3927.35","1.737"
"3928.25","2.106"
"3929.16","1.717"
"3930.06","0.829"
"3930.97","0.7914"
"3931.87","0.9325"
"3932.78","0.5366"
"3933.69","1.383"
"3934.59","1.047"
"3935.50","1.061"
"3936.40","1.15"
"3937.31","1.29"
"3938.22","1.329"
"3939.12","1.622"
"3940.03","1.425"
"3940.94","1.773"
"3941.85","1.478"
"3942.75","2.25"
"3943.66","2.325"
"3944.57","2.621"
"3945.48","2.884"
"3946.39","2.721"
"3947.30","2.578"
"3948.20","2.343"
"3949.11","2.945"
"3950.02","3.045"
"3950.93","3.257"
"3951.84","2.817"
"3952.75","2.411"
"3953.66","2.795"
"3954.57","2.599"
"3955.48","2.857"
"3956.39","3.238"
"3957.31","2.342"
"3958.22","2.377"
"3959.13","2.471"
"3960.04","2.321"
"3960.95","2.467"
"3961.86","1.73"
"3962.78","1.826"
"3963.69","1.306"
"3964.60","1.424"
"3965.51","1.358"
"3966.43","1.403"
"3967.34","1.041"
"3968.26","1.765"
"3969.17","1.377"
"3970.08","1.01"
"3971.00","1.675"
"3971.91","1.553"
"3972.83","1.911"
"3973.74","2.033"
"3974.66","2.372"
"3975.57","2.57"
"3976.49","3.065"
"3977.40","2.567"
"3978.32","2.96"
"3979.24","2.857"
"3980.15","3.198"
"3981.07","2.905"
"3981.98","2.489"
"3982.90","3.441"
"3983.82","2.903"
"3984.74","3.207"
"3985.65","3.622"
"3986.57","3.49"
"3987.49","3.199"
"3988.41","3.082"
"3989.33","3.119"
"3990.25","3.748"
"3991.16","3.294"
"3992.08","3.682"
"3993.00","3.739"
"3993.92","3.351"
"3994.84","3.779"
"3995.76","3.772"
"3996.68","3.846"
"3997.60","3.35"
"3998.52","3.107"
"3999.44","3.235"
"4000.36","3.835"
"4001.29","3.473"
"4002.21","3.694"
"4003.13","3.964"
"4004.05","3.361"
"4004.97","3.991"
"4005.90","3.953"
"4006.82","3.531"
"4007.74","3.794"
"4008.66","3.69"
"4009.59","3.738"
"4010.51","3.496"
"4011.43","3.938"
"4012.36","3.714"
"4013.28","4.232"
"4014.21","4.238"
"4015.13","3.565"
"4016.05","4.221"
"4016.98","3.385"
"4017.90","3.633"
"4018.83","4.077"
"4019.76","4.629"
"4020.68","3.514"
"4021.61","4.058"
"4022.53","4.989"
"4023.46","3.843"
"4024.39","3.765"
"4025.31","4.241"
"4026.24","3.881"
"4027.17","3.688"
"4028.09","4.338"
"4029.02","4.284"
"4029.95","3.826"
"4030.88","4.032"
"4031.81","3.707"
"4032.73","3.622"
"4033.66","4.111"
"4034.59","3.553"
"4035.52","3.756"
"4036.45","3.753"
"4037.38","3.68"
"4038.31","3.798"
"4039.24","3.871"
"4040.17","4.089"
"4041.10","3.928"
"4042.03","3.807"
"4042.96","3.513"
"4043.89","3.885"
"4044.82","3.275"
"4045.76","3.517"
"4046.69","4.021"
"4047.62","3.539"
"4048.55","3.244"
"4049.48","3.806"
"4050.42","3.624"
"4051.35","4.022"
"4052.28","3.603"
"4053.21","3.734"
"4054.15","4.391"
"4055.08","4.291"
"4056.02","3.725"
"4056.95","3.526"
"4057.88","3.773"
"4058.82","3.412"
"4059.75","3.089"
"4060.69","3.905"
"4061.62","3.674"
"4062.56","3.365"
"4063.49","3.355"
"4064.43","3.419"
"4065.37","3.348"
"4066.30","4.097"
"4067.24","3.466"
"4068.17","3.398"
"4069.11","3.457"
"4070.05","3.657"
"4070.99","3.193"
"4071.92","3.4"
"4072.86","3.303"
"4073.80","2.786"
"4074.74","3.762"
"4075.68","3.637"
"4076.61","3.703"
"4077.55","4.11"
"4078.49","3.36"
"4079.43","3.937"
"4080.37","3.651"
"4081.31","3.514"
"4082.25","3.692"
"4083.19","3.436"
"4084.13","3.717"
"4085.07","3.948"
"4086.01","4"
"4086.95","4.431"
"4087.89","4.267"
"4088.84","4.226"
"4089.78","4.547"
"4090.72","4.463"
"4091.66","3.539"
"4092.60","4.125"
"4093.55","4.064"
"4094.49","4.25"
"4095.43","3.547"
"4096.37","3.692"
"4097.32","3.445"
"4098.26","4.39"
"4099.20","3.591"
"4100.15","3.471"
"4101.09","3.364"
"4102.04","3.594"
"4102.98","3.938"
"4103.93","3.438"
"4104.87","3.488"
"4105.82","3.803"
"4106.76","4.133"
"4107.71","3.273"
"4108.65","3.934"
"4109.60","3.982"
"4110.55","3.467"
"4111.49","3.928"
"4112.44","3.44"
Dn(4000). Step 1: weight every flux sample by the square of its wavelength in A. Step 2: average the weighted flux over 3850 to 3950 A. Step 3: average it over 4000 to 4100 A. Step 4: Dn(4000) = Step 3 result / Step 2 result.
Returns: 1.93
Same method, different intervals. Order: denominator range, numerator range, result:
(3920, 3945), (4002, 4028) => 2.42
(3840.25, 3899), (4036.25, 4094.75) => 1.99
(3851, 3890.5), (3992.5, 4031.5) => 2.05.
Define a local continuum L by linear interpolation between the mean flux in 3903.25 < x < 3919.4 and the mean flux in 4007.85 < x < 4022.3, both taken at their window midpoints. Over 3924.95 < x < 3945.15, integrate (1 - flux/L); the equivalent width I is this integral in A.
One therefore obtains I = 9.5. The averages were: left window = 2.55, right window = 3.89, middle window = 1.52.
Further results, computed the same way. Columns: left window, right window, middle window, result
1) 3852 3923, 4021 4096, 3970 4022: -1.8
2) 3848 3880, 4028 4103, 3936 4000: 8.3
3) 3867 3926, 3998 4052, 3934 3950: 5.0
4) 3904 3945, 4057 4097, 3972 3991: -1.8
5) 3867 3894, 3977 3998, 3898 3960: 8.4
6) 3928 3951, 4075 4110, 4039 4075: -2.9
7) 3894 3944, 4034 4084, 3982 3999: -3.0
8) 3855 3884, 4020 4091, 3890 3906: -1.5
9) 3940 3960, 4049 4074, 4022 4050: -4.2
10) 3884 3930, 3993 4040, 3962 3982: 7.6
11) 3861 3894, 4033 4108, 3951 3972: 5.5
